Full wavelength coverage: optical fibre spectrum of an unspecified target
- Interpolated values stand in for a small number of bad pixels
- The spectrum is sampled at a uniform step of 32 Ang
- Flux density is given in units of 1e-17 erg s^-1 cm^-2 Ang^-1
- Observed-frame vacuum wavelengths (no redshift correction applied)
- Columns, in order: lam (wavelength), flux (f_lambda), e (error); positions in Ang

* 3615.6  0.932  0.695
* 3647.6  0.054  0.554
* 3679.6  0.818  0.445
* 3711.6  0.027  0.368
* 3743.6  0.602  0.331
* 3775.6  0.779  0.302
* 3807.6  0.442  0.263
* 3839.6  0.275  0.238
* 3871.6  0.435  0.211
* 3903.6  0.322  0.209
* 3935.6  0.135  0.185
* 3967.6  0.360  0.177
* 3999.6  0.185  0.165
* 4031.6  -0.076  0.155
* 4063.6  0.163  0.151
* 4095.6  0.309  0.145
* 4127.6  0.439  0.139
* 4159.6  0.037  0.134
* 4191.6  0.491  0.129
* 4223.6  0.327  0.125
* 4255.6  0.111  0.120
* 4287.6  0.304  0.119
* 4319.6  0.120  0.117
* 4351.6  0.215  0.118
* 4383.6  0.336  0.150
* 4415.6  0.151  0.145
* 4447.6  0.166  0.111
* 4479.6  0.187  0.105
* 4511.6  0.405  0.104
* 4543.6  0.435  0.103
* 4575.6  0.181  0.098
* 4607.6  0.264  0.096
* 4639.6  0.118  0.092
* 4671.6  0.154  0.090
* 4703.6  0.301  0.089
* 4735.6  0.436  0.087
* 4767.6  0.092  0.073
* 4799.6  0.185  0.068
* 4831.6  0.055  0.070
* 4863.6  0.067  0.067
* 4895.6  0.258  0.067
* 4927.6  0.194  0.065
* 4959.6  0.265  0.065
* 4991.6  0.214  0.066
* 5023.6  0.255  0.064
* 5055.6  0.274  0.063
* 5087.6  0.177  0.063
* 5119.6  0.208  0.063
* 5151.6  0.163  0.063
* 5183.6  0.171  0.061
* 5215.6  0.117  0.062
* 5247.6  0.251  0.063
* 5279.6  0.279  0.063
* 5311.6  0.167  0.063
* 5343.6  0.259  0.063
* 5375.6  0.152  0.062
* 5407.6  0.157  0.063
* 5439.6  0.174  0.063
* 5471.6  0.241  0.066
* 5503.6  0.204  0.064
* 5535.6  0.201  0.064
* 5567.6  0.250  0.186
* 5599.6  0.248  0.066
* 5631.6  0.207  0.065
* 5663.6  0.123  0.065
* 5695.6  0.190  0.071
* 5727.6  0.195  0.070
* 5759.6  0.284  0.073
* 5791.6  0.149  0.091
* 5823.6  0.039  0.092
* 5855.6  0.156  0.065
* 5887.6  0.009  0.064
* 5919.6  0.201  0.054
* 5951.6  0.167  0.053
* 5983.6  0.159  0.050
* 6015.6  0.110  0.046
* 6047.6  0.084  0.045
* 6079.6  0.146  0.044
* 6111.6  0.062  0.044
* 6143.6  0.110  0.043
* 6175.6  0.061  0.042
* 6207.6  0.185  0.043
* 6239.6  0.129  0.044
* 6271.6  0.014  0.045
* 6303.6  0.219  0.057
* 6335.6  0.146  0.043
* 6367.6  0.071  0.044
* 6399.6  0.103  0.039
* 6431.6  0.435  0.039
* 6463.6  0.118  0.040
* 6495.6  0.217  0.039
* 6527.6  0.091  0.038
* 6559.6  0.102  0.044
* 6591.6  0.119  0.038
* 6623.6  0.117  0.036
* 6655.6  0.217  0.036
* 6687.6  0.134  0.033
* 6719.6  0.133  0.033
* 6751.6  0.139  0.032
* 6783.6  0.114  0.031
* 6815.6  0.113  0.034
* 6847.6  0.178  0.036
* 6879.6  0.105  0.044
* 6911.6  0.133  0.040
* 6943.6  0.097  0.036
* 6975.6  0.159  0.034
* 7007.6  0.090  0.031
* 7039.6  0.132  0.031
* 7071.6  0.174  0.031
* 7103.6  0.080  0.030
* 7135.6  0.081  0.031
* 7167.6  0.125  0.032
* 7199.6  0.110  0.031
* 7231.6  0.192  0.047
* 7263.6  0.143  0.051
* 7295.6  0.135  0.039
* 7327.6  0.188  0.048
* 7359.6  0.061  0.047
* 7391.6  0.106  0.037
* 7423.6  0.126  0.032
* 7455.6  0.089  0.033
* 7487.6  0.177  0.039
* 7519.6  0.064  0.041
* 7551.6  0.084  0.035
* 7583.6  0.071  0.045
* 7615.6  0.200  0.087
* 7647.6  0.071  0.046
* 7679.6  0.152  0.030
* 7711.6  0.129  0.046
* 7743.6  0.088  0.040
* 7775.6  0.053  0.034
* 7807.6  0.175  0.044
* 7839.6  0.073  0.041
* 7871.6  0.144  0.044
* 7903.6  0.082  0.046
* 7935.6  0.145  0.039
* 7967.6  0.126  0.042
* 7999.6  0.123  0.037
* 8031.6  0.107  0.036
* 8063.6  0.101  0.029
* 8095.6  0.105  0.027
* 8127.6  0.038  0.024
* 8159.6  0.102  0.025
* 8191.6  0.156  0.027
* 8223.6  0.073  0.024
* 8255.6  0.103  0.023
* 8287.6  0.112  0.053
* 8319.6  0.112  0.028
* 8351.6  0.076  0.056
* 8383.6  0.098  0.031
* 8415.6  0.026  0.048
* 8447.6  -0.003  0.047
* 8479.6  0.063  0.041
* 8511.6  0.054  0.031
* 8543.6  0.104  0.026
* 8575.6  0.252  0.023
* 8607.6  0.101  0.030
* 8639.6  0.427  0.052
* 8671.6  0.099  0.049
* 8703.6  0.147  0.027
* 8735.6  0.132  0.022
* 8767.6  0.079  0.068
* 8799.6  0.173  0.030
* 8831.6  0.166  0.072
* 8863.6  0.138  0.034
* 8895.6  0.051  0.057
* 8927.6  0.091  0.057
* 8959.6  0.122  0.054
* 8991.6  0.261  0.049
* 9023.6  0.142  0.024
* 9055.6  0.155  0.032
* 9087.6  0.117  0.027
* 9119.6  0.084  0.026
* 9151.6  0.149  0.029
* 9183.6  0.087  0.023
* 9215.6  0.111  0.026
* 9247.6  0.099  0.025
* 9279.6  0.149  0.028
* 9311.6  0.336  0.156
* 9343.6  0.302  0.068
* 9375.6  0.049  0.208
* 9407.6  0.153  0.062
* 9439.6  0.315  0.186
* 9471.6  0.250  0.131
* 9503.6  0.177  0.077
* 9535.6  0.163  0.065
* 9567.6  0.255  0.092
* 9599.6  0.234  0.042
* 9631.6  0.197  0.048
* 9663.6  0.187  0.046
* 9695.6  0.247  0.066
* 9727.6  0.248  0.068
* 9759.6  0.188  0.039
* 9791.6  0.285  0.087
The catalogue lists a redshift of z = 0.727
